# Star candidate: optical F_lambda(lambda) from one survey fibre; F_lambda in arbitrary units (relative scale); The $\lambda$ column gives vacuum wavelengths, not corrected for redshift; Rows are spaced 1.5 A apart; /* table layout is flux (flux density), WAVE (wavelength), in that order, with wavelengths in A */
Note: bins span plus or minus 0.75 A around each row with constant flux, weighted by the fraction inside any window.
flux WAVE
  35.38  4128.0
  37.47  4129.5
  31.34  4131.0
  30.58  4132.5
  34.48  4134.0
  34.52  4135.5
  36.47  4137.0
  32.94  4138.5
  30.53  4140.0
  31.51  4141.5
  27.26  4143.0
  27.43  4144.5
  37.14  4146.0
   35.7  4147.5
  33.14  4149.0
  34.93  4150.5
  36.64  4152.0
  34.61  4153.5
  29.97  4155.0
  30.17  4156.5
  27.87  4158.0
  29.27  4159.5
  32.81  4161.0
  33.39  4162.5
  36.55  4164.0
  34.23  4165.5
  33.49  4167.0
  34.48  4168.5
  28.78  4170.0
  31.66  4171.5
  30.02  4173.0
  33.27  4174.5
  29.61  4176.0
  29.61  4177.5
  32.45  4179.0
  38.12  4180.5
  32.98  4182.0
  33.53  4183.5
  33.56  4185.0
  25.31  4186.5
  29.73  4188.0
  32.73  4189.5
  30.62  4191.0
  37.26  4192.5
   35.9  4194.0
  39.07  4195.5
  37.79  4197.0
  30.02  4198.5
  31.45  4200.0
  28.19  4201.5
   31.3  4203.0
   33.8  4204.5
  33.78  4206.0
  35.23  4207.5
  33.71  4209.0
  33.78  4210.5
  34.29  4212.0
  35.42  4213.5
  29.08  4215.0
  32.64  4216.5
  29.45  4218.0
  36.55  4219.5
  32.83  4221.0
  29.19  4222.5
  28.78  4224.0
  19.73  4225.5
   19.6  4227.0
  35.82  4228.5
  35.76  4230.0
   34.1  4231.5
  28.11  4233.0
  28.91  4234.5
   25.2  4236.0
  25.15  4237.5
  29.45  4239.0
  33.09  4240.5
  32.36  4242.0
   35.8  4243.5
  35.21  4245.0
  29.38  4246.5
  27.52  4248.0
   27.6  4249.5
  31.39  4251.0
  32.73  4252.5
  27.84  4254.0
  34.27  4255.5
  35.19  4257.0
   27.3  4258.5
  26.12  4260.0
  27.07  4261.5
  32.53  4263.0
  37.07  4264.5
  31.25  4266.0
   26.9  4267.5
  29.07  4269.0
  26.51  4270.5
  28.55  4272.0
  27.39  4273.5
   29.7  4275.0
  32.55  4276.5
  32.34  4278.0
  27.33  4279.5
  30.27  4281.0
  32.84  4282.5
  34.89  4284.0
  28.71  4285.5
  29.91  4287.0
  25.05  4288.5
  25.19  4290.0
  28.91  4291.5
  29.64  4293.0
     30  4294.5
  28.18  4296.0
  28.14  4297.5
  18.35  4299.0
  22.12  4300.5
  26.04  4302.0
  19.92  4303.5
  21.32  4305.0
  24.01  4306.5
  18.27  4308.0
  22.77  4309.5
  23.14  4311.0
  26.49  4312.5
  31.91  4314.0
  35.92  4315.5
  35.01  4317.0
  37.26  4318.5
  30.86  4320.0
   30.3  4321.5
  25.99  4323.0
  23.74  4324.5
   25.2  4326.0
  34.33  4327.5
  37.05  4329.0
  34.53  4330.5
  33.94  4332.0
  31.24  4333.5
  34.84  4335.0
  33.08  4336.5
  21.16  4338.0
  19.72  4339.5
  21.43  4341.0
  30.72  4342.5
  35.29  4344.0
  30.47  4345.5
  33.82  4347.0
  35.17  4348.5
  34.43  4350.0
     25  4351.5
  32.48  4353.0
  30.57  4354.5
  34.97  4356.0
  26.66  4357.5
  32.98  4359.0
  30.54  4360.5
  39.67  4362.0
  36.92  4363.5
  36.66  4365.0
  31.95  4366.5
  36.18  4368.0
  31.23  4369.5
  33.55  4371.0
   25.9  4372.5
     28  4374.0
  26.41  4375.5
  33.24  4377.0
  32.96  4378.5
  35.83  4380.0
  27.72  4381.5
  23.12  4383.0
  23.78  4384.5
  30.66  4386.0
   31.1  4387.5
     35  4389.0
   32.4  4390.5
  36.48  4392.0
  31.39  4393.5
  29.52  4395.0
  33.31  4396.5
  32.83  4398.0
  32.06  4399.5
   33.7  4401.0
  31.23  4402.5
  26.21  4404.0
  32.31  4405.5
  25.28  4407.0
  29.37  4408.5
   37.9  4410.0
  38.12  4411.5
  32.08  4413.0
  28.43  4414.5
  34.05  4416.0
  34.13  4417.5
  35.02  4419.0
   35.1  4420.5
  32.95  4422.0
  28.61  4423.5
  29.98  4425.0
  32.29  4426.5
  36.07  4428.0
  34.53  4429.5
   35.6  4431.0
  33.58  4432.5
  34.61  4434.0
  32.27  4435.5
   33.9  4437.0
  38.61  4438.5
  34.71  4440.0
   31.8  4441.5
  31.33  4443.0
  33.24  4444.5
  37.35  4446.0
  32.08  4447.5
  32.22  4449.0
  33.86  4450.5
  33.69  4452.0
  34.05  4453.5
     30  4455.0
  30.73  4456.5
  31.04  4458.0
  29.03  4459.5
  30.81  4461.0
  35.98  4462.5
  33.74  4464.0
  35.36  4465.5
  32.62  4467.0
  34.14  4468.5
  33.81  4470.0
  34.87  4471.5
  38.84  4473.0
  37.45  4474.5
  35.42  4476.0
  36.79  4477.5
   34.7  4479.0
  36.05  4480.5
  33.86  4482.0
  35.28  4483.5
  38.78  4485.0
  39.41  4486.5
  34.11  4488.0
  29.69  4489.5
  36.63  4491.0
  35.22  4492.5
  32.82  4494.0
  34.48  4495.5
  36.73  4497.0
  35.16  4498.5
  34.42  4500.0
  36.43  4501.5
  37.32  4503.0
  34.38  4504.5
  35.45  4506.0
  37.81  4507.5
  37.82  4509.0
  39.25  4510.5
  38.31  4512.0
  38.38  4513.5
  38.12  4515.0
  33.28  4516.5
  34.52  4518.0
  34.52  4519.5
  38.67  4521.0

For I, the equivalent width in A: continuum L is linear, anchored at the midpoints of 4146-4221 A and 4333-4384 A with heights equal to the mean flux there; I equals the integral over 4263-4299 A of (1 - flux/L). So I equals 2.7 A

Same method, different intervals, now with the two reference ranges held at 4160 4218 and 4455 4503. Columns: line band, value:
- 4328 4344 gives 1.7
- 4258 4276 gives 2.2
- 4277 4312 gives 7.3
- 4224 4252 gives 2.9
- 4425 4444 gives 0.2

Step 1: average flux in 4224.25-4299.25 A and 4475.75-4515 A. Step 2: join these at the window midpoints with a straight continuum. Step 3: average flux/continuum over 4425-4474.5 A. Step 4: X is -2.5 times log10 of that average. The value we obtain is 0.03 mag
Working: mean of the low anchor 29.6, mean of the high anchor 36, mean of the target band 33.7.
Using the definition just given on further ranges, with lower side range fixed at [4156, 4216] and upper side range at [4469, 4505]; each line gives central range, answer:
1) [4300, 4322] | 0.24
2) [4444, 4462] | 0.09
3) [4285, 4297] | 0.19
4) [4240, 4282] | 0.10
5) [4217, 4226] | 0.11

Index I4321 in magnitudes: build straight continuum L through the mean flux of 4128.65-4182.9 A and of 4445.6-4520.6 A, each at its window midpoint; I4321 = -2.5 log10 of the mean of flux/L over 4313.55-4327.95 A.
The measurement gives 0.10 mag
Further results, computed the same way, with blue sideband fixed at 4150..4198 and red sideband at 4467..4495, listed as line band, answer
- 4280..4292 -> 0.15 mag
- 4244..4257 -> 0.08 mag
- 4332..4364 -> 0.11 mag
